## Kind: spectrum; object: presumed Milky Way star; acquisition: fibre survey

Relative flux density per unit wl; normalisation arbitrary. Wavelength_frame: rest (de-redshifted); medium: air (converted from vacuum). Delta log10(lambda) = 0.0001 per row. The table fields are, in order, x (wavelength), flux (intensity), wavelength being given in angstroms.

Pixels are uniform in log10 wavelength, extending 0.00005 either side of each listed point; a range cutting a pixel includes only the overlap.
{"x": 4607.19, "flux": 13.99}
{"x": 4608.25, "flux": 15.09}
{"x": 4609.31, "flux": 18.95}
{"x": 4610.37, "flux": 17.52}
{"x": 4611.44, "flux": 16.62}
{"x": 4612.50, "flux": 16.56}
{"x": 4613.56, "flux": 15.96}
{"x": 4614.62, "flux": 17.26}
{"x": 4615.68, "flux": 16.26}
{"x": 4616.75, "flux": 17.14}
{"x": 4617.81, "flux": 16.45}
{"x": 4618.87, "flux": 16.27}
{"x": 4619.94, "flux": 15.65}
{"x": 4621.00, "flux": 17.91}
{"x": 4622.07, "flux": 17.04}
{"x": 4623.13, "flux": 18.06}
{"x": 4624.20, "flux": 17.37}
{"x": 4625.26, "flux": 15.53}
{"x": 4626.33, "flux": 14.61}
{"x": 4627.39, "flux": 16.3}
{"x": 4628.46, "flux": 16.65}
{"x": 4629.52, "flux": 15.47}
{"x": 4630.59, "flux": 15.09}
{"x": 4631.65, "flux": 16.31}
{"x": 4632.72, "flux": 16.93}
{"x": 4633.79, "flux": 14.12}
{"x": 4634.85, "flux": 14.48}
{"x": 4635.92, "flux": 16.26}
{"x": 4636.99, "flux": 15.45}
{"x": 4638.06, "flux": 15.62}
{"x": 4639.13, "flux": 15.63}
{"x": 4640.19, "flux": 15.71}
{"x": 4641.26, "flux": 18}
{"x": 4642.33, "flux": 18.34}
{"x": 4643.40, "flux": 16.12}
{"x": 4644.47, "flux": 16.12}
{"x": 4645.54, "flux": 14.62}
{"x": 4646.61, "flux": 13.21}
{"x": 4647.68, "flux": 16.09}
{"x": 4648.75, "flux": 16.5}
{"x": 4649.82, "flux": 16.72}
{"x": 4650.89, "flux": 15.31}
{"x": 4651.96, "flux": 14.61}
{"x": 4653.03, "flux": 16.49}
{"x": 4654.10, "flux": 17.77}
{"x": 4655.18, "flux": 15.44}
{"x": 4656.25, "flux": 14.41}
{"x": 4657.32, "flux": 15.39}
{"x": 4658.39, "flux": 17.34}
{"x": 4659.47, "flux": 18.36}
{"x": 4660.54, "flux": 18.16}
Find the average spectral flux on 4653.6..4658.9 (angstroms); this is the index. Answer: 16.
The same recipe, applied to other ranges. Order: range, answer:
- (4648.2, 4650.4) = 16.6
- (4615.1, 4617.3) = 16.7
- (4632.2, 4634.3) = 15.5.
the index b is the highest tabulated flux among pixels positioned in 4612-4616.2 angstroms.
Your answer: 17.26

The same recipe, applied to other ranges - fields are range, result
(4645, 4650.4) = 16.72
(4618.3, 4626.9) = 18.06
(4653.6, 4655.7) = 17.77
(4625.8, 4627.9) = 16.3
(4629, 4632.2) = 16.31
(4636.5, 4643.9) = 18.34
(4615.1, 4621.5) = 17.91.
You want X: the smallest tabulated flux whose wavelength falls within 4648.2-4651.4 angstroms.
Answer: 15.31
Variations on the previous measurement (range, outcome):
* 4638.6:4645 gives 15.63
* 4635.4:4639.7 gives 15.45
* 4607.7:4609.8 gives 15.09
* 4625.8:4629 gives 14.61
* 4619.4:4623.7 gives 15.65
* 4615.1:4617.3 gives 16.26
